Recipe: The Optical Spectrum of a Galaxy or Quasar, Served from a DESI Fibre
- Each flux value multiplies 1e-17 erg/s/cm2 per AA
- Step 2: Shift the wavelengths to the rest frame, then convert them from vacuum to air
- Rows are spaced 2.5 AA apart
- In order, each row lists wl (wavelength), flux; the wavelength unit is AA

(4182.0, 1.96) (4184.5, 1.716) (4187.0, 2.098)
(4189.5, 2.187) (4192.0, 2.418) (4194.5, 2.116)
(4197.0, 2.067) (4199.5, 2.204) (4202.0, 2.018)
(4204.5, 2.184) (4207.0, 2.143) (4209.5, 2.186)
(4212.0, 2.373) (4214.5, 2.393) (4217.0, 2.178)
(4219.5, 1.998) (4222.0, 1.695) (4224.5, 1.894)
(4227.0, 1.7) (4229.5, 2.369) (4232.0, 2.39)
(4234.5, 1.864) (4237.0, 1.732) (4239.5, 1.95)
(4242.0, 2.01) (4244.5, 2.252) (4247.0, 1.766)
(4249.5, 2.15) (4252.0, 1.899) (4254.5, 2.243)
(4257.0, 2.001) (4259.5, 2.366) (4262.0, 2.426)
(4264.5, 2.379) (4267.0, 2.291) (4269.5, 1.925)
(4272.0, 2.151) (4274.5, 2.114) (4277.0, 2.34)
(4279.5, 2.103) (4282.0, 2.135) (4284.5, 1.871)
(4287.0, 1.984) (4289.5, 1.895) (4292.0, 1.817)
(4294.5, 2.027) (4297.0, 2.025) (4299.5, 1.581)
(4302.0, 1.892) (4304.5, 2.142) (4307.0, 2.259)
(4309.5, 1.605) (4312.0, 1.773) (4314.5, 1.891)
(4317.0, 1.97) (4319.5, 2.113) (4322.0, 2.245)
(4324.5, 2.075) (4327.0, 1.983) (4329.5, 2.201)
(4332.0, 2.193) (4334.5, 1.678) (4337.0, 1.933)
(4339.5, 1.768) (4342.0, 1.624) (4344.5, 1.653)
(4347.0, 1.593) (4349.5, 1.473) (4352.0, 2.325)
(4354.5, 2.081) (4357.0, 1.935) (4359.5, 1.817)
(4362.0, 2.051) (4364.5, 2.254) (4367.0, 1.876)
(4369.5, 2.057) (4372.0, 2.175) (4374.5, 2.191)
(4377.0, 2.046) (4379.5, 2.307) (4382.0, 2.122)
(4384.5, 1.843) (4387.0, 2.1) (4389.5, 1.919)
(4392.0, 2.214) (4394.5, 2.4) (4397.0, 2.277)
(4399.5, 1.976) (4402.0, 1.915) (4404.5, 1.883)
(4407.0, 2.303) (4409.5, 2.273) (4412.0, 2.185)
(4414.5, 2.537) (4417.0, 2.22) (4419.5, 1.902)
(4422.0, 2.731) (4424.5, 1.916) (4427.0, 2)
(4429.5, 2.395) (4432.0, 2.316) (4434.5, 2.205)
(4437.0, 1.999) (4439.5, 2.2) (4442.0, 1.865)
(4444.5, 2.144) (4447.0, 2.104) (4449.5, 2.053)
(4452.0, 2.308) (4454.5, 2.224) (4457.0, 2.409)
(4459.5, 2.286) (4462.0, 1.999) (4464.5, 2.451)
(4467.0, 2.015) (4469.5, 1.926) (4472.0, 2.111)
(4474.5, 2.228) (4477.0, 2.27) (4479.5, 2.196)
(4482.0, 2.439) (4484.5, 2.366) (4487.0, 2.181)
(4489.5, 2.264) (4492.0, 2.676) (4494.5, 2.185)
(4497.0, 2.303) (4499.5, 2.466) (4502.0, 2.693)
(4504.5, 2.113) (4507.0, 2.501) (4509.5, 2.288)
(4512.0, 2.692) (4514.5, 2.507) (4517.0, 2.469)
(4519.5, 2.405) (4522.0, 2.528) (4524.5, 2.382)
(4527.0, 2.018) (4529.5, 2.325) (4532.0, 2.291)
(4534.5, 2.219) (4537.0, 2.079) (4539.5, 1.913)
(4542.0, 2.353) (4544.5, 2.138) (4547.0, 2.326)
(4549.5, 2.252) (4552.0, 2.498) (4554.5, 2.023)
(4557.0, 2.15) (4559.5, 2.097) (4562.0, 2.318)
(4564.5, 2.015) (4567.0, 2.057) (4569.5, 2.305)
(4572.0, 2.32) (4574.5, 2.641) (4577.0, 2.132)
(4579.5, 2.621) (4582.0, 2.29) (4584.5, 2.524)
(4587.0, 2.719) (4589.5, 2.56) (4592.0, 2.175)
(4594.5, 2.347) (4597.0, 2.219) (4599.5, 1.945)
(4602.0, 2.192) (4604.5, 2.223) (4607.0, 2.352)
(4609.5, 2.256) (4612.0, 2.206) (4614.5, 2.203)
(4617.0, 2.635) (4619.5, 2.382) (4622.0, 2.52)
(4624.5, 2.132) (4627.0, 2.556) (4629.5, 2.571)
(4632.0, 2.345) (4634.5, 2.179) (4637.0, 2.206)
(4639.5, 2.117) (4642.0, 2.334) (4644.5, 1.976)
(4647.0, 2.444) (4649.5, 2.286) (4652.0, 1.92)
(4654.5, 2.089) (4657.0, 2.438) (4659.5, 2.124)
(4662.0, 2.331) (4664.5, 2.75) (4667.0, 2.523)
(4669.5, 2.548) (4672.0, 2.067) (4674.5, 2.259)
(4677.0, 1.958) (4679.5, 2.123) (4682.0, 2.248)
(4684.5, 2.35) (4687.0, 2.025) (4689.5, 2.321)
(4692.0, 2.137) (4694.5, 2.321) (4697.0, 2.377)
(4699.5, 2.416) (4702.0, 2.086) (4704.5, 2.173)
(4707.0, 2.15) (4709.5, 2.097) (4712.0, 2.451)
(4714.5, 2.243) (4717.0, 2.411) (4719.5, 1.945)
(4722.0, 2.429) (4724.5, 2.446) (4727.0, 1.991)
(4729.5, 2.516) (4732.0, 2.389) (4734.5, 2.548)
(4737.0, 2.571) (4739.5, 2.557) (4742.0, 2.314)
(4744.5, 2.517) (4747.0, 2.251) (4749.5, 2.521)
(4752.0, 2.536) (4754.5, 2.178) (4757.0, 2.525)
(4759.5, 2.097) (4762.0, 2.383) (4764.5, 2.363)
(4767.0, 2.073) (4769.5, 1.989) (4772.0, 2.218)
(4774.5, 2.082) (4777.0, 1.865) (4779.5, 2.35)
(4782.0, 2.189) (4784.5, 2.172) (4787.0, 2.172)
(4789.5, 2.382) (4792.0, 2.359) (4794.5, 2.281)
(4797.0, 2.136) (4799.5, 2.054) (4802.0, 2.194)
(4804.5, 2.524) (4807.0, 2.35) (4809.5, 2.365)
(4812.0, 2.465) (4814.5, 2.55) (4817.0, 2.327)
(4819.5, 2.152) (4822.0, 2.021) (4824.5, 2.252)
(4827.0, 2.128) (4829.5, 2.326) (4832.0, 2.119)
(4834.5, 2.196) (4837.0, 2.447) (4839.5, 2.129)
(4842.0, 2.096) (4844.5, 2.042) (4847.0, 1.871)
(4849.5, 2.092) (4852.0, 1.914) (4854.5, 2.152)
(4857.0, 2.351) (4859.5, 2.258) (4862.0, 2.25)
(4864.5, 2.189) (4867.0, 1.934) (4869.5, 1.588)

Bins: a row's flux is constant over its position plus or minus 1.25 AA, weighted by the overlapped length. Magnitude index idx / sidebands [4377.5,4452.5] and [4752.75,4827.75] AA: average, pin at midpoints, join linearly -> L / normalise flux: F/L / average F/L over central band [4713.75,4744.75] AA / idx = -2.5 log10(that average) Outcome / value -0.068 mag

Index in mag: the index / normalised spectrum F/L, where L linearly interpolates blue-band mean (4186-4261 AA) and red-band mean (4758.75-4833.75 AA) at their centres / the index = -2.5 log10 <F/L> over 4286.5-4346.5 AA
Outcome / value 0.10 mag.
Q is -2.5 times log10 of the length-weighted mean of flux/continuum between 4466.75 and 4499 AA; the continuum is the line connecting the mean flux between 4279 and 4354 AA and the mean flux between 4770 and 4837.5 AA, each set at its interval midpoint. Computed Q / -0.11 mag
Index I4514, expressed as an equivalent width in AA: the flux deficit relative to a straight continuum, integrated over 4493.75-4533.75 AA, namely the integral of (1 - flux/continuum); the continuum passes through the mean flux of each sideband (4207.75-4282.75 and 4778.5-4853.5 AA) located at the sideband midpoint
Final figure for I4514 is -4.14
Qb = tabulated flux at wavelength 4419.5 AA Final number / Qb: 1.902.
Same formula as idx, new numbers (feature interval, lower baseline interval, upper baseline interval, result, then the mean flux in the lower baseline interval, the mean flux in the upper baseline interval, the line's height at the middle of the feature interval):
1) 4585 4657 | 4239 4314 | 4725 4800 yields -0.04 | 2.05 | 2.29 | 2.22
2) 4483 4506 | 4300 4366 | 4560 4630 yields -0.09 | 1.94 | 2.33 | 2.18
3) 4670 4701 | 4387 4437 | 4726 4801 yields 0.02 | 2.18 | 2.29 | 2.26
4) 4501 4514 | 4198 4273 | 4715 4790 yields -0.12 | 2.1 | 2.3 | 2.21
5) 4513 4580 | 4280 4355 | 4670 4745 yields -0.07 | 1.93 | 2.28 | 2.14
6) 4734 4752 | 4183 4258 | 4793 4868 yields -0.13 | 2.07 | 2.21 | 2.19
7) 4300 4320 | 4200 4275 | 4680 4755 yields 0.11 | 2.1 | 2.32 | 2.13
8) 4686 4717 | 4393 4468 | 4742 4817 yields 0.01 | 2.18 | 2.28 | 2.26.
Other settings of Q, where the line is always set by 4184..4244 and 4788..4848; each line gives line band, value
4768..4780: 0.07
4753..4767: -0.03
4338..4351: 0.28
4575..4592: -0.13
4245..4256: 0.03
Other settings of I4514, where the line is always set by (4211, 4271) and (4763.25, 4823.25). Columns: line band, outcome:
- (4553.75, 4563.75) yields 0.1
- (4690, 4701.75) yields -0.4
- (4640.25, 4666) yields -0.8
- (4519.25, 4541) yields -0.7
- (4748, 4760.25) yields -0.9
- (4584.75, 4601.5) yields -1.2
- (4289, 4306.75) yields 1.5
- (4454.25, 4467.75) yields -0.6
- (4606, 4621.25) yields -1.1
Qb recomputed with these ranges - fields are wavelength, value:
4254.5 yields 2.243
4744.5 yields 2.517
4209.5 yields 2.186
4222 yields 1.695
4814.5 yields 2.55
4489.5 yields 2.264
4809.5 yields 2.365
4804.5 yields 2.524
